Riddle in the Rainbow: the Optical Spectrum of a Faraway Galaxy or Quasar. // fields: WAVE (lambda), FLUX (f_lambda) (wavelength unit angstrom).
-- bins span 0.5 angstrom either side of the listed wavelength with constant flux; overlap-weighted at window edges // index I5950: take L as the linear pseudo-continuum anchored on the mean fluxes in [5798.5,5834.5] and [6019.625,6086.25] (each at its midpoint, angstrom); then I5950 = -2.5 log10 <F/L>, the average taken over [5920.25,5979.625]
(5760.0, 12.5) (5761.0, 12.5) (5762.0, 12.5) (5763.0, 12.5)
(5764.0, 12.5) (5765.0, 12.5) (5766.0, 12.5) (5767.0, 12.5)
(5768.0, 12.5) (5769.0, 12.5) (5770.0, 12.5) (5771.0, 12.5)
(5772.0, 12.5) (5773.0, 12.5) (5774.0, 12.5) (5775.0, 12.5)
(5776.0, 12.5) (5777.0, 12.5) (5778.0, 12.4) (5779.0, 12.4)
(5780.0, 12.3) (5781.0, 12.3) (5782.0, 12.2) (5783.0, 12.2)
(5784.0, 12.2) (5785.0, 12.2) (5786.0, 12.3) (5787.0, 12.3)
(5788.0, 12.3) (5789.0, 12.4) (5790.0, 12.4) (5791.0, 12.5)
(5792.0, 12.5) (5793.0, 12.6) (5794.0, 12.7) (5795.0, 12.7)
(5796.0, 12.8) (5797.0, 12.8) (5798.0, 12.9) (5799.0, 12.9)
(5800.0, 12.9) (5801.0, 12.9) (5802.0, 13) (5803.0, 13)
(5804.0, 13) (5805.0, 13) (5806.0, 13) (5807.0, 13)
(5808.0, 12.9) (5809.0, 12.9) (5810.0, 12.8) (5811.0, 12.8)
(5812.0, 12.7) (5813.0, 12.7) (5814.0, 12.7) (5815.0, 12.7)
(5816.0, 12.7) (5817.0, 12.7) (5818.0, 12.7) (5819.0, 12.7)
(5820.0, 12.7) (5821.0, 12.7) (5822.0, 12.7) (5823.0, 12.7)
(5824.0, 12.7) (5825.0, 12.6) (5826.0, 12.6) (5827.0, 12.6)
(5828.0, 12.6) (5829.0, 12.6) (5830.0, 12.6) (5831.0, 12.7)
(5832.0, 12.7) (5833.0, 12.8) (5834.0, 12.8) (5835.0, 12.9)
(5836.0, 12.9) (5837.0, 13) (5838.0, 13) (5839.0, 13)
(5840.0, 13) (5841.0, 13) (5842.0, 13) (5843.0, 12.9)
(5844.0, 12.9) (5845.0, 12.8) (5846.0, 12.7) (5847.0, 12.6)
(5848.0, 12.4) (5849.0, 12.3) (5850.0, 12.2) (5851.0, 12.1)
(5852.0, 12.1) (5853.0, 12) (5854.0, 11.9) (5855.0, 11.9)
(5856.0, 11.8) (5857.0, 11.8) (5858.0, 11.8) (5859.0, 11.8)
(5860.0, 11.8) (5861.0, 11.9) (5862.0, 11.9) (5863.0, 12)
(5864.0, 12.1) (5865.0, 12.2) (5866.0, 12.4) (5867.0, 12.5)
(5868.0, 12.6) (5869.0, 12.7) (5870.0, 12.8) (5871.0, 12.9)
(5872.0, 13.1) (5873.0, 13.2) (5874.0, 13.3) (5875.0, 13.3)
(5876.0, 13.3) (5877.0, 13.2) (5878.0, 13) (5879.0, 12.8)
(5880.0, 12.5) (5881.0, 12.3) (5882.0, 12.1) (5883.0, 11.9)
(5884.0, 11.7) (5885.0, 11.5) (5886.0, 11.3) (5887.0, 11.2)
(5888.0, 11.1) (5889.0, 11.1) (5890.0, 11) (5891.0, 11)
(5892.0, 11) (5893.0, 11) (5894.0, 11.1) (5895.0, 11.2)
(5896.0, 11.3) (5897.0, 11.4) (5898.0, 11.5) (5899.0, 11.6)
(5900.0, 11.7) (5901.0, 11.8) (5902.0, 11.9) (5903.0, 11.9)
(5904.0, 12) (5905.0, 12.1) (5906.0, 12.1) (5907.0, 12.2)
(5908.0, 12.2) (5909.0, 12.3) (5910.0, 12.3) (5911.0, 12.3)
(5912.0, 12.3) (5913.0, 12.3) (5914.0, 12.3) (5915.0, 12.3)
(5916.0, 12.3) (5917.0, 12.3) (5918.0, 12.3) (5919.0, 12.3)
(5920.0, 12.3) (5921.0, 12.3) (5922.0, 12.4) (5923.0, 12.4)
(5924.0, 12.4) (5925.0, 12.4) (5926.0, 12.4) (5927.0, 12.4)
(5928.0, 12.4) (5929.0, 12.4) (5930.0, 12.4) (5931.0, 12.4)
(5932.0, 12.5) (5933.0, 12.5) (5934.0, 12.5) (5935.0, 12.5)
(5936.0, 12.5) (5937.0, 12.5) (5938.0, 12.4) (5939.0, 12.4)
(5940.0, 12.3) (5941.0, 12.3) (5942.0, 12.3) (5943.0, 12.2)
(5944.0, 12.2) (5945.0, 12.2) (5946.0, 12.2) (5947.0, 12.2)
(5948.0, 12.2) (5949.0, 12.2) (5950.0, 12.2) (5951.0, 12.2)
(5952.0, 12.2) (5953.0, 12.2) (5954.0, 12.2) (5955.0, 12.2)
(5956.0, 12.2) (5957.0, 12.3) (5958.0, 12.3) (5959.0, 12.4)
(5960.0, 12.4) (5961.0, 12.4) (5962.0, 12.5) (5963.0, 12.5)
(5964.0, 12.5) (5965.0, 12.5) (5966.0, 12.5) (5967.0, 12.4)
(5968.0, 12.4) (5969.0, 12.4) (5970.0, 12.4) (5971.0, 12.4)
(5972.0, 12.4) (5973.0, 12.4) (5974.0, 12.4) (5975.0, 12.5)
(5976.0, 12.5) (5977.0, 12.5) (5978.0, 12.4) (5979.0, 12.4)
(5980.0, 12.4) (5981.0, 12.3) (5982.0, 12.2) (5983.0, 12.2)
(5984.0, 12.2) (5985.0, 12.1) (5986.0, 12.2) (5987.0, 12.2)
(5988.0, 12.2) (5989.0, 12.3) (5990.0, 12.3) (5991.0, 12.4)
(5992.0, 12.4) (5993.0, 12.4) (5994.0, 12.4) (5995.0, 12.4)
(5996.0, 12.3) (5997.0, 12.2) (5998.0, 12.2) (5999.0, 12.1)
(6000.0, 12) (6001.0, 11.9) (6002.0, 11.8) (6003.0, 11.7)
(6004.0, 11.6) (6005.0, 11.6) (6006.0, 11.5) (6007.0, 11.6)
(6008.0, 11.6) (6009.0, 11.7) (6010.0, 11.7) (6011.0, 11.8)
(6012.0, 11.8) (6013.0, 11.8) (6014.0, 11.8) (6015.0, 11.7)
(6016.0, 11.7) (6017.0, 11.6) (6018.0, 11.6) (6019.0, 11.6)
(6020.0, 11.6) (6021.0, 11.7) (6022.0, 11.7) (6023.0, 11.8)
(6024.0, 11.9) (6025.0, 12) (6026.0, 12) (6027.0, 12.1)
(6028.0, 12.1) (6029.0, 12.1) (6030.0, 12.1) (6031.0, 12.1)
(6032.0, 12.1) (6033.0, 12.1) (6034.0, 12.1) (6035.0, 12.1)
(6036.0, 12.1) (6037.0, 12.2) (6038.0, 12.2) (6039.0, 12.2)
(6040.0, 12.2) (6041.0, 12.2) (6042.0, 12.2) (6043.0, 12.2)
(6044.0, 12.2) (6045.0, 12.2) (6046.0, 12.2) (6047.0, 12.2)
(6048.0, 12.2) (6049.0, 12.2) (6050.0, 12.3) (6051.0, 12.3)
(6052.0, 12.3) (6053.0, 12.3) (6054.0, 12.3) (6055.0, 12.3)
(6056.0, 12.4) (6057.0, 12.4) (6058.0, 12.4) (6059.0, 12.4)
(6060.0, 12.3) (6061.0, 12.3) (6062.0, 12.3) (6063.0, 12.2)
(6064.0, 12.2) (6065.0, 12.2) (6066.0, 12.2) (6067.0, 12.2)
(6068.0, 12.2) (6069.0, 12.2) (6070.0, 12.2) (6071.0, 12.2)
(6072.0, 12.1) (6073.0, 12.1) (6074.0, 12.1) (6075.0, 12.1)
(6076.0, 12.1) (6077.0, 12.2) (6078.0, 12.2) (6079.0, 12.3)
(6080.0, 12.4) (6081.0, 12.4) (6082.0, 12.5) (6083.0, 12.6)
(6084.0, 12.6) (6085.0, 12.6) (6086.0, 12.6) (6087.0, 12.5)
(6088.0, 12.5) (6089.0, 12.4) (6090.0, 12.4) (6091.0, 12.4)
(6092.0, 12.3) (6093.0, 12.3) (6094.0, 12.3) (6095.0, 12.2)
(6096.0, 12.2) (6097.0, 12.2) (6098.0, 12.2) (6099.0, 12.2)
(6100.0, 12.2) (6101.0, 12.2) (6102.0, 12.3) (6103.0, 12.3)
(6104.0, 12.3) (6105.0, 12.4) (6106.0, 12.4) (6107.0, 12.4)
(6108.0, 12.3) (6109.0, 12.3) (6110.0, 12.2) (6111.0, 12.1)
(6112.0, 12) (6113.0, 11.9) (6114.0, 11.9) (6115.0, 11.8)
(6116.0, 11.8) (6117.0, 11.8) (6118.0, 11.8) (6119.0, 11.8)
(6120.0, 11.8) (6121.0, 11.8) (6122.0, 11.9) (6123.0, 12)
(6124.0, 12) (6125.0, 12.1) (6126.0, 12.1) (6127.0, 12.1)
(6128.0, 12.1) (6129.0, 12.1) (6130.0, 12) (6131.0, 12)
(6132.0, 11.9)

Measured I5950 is 0.01 mag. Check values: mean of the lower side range 12.8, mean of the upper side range 12.2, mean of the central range 12.4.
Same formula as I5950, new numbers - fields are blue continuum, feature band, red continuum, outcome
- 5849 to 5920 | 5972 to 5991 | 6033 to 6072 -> -0.01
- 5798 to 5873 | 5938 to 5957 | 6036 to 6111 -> 0.02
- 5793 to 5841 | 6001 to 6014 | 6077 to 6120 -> 0.07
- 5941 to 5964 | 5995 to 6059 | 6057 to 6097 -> 0.03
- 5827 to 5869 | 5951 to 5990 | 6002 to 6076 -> -0.01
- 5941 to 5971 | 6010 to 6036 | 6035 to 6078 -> 0.03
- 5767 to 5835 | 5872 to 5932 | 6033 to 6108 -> 0.04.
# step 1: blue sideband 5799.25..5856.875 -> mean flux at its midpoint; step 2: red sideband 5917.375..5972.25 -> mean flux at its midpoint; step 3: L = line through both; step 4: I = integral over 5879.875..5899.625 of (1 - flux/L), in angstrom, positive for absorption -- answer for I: 1.7 angstrom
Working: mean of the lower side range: 12.7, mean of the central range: 11.4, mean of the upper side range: 12.4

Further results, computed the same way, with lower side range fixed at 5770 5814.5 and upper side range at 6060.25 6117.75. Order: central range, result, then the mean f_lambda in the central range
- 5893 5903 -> 0.8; 11.5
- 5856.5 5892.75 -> 1.0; 12.2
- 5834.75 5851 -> -0.3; 12.8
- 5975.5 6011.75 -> 0.8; 12.1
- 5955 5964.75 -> 0.0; 12.4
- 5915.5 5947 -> 0.2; 12.4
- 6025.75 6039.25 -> 0.2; 12.1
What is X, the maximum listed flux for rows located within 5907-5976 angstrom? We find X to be 12.5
